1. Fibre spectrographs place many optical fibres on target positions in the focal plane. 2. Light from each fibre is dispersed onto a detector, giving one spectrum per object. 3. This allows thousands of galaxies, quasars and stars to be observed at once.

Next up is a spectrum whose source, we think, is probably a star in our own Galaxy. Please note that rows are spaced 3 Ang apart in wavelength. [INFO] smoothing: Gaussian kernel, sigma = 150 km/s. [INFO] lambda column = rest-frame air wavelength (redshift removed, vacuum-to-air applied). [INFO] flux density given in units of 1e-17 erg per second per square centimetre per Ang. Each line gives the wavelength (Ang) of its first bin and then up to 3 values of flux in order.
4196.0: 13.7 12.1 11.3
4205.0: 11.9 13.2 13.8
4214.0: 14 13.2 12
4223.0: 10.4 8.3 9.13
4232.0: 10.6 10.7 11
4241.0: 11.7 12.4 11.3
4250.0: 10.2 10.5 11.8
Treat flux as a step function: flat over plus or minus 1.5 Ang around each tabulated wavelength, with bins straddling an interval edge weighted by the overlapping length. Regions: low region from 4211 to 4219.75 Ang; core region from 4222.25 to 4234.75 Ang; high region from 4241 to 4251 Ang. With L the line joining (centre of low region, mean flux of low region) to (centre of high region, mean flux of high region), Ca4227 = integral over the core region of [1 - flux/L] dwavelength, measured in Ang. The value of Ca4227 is 2.9 Ang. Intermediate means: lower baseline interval 13.4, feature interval 9.67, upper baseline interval 11.4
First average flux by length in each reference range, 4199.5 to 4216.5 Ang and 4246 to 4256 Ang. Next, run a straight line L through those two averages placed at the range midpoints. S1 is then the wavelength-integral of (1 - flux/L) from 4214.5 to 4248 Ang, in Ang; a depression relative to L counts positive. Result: 1.9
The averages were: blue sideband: 12.8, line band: 11.1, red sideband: 10.8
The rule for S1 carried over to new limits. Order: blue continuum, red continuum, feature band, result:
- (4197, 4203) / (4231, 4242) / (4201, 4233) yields -0.4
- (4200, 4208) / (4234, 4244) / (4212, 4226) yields -0.4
